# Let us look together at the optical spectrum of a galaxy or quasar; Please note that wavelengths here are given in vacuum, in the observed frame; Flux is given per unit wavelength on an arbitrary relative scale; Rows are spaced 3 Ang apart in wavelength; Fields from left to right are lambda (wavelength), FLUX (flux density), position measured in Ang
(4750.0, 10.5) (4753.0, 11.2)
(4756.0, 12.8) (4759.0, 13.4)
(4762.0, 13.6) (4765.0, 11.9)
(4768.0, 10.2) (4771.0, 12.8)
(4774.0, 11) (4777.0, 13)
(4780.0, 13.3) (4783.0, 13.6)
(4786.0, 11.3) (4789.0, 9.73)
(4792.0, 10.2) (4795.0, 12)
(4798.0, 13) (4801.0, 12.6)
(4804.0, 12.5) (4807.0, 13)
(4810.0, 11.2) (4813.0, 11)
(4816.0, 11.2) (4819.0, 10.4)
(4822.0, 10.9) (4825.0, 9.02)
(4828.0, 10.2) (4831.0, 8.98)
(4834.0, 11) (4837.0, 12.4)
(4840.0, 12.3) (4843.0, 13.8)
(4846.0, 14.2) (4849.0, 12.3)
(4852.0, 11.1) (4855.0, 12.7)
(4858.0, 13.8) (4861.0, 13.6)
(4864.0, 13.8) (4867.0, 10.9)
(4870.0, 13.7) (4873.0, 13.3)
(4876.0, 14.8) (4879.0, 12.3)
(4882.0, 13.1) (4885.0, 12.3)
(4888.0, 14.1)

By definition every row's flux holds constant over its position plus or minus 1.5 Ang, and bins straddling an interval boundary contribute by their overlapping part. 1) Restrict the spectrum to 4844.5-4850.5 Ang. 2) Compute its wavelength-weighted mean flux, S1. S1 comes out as 13.2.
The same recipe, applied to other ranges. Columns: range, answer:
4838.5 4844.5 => 13.1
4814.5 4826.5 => 10.4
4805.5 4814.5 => 11.7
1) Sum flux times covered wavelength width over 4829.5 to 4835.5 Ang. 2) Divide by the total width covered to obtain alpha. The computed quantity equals 9.99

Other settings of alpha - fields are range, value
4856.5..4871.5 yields 13.2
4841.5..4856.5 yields 12.8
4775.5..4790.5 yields 12.2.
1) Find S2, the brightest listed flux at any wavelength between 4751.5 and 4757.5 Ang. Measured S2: 12.8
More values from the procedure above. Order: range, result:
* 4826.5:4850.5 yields 14.2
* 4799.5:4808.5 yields 13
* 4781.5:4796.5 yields 13.6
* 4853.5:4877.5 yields 14.8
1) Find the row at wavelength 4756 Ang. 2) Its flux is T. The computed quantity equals 12.8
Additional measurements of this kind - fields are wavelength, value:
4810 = 11.2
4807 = 13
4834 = 11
